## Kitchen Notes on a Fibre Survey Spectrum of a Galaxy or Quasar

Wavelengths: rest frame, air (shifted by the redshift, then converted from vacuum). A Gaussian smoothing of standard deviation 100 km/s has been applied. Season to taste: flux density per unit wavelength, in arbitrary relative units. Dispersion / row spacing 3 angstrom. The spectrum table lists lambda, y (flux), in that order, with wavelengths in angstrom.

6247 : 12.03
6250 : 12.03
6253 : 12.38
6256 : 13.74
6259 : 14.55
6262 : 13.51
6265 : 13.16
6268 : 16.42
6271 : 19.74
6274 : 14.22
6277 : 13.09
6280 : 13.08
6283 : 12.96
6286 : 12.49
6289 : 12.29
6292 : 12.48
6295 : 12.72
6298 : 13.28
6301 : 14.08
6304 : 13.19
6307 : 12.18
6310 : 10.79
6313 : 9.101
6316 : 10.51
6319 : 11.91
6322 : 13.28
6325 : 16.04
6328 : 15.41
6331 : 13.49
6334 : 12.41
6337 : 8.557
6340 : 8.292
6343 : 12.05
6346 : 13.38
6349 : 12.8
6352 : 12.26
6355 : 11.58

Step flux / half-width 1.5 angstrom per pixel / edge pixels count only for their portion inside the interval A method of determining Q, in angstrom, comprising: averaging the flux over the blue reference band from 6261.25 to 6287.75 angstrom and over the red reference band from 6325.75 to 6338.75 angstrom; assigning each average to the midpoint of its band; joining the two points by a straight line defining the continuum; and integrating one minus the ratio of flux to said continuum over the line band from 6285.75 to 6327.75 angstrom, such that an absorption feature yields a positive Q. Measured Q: 2.5 angstrom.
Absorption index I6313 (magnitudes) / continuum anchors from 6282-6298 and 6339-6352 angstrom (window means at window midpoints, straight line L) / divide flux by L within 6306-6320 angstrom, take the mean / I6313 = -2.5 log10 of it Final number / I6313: 0.140 mag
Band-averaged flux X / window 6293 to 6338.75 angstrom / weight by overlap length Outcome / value 12.4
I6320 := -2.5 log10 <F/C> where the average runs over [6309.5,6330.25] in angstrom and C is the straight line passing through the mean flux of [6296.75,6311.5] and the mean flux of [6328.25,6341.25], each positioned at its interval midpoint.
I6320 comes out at -0.06 mag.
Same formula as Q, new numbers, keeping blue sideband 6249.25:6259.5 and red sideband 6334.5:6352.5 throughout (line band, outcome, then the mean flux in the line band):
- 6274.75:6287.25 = -0.4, 13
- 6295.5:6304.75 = -1.0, 13.5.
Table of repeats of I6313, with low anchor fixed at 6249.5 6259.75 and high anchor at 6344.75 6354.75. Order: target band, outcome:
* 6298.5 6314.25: 0.08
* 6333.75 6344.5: 0.25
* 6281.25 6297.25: 0.03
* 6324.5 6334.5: -0.13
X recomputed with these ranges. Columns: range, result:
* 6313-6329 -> 13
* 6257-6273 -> 15.4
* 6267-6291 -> 14.2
